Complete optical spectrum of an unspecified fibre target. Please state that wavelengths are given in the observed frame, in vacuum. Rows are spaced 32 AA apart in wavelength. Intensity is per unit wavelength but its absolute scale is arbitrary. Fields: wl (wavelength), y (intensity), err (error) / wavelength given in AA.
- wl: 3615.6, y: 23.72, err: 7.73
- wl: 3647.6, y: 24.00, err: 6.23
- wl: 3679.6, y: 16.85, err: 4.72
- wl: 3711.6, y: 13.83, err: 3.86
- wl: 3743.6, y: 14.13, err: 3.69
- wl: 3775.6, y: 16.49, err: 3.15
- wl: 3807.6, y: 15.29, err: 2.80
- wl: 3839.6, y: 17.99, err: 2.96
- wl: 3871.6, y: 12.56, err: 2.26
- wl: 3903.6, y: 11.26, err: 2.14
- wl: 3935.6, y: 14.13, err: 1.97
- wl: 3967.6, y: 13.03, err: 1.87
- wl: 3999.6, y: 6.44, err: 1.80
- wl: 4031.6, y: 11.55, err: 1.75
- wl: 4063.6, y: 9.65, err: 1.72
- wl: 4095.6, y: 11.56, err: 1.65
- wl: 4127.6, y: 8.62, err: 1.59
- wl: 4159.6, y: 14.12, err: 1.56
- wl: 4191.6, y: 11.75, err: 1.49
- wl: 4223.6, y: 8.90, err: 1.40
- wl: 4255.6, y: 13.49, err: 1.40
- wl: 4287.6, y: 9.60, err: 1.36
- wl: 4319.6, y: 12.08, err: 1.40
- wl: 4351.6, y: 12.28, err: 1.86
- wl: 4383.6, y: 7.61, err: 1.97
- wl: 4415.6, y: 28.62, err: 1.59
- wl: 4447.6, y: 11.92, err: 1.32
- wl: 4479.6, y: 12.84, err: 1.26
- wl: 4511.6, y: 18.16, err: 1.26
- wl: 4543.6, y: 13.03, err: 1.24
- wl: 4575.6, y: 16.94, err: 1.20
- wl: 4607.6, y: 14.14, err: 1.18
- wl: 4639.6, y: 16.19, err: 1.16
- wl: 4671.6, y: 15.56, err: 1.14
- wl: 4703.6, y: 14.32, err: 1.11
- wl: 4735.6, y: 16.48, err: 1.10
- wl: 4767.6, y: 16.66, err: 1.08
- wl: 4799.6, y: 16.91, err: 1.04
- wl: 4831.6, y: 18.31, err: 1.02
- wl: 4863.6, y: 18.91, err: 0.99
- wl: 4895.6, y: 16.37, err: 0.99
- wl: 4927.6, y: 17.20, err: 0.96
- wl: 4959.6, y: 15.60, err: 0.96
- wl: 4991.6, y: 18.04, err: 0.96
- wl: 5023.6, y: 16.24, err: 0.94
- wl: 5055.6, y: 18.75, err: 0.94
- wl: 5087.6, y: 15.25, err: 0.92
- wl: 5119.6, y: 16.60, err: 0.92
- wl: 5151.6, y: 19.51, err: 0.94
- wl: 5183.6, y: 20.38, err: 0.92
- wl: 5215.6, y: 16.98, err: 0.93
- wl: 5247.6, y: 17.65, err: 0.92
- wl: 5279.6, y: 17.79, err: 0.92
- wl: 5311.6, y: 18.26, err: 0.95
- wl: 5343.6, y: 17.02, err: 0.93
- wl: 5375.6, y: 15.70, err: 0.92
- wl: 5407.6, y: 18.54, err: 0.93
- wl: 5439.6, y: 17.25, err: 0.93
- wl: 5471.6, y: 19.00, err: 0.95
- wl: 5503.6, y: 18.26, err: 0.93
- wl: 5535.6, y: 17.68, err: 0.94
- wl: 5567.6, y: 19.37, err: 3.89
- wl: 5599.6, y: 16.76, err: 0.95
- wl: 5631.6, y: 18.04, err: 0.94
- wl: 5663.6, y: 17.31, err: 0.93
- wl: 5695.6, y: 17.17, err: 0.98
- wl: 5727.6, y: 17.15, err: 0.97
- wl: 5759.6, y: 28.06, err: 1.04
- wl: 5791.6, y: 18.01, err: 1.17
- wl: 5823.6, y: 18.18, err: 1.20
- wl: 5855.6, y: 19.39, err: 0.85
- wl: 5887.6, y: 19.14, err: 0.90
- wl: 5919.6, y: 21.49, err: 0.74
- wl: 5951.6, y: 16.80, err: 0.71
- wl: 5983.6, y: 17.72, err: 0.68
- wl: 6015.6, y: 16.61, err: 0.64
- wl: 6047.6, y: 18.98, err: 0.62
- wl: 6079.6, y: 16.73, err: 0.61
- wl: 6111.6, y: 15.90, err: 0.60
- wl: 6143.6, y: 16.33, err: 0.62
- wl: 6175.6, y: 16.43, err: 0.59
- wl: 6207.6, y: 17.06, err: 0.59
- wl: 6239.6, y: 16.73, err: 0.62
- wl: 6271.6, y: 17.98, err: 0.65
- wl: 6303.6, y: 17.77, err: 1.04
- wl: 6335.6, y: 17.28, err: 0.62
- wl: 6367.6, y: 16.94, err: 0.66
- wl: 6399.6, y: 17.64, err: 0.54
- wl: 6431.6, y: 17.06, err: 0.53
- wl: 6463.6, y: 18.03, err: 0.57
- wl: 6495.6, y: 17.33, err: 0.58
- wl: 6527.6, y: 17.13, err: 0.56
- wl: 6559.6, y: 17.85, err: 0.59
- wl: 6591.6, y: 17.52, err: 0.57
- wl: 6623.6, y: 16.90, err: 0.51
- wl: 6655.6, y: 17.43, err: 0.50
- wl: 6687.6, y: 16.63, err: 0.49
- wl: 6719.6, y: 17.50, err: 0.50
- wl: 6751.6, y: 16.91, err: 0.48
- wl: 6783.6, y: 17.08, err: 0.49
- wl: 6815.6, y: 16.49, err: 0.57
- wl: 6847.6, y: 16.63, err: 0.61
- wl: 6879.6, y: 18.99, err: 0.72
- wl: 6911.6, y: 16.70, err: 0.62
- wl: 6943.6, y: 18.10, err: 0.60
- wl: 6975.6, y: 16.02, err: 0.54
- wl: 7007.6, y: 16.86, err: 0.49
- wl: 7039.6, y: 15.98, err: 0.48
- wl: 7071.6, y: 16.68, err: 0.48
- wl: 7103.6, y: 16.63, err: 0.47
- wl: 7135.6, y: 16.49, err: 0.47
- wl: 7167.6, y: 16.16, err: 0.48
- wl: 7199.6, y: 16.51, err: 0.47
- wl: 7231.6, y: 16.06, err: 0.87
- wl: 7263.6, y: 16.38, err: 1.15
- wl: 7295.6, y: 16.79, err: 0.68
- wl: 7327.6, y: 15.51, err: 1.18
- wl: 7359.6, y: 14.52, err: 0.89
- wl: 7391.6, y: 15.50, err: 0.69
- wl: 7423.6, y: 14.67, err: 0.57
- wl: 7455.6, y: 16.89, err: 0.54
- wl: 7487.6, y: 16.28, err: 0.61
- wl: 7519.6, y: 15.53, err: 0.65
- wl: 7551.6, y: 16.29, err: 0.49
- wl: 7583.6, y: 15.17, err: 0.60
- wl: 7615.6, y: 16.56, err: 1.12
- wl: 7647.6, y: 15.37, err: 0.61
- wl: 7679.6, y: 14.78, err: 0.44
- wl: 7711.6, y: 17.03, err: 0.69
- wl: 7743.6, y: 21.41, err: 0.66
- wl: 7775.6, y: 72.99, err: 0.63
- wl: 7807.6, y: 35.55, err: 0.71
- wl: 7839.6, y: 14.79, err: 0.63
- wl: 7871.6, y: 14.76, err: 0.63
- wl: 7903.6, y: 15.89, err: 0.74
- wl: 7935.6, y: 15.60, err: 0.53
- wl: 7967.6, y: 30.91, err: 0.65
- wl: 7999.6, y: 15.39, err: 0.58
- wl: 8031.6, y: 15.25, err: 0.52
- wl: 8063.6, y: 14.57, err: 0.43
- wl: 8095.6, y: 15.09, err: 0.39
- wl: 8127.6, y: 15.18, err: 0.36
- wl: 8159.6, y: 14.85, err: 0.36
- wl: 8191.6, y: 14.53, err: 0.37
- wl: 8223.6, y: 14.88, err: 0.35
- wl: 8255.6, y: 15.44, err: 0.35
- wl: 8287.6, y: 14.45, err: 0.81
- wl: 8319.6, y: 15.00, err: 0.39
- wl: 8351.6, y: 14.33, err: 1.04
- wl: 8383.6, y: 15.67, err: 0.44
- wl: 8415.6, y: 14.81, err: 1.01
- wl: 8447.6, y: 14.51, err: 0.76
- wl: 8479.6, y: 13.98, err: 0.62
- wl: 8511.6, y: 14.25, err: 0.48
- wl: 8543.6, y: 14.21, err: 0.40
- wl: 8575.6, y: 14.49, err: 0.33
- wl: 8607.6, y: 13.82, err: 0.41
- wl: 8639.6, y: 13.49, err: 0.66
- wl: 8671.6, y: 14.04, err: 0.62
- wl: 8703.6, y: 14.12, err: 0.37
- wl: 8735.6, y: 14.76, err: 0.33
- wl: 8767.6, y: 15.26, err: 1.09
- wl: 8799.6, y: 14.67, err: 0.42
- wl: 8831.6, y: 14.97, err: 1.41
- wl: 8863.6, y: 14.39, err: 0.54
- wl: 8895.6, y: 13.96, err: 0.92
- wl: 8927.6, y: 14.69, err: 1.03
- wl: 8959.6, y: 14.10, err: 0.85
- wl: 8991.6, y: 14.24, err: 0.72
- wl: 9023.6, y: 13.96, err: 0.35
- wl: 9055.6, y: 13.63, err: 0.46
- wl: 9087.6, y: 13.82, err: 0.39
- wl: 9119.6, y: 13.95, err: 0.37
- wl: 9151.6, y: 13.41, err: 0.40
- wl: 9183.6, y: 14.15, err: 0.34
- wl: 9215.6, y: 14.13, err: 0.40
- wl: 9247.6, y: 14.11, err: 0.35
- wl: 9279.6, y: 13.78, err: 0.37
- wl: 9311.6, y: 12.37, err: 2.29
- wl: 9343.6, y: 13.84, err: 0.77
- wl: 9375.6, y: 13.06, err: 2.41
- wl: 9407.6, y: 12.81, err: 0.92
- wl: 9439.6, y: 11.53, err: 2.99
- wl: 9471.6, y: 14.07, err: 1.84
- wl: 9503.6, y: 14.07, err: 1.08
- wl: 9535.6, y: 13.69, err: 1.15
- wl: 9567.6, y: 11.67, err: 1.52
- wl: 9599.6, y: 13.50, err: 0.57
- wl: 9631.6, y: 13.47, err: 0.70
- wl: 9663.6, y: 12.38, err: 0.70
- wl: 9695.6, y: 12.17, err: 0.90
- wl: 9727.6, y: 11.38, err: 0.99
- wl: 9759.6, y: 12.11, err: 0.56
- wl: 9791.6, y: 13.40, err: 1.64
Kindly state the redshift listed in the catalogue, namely 0.18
